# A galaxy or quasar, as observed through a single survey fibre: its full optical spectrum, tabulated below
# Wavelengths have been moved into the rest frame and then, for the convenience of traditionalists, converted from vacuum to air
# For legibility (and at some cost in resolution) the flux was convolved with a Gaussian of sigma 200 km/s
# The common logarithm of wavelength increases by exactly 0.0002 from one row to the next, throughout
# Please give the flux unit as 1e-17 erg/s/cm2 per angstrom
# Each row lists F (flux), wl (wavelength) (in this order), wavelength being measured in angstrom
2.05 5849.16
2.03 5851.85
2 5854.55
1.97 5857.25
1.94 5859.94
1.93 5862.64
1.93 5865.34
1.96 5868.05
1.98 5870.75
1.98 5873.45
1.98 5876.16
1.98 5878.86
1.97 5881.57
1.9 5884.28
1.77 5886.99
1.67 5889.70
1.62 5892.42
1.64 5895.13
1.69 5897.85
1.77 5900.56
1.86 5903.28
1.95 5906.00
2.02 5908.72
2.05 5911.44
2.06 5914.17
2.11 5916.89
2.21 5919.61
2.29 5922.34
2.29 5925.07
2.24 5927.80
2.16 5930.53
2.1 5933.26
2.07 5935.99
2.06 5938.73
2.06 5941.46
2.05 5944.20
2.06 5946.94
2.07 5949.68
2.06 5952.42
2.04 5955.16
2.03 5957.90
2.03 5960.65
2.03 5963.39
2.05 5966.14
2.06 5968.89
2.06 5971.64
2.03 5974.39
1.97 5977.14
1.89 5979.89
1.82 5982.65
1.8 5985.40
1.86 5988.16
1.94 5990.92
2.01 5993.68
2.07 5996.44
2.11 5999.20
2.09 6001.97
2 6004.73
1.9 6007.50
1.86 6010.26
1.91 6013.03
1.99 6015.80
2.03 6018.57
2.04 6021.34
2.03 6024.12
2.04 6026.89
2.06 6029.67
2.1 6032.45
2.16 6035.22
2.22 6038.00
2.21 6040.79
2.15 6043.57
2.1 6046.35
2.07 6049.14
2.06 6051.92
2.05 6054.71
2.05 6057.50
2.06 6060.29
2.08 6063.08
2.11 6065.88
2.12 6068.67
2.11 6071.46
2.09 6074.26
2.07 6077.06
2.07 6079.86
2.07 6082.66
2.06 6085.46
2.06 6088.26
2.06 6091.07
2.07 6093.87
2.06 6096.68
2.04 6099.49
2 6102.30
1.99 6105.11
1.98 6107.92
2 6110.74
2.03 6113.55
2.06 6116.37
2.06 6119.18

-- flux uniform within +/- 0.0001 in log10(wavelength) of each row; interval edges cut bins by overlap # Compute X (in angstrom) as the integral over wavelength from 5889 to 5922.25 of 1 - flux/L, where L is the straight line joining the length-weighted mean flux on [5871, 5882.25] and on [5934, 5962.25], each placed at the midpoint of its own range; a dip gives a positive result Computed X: 1.7 angstrom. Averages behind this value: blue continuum 1.98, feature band 1.91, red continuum 2.05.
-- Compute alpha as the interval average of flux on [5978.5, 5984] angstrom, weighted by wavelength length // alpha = 1.85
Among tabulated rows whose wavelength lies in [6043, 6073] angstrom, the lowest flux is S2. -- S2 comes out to 2.05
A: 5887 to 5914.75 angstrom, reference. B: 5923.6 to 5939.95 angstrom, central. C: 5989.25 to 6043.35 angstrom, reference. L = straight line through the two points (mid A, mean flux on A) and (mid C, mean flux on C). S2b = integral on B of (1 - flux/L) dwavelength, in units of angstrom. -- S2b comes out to -2.4 angstrom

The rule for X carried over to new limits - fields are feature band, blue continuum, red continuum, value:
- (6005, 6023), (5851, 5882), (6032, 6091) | 0.9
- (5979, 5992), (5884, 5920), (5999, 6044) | 0.9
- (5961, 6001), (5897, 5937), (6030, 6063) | 2.0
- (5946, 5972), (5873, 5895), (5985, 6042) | -1.4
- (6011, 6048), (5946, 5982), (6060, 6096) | -0.4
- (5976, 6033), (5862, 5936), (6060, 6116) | 1.2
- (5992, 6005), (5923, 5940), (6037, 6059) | 0.4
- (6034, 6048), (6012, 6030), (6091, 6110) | -1.0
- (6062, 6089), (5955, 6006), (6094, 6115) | -1.0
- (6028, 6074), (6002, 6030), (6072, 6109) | -2.0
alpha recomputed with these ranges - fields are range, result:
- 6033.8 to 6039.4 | 2.19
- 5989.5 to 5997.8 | 2.01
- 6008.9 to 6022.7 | 1.97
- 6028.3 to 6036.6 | 2.11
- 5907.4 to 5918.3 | 2.06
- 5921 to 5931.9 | 2.24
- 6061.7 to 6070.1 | 2.1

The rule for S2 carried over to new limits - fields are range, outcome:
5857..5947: 1.62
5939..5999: 1.8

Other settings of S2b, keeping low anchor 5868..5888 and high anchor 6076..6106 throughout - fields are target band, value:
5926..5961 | -1.9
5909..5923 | -1.2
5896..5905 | 0.8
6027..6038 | -0.5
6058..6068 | -0.2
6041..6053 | -0.5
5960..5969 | -0.2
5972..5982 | 0.2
